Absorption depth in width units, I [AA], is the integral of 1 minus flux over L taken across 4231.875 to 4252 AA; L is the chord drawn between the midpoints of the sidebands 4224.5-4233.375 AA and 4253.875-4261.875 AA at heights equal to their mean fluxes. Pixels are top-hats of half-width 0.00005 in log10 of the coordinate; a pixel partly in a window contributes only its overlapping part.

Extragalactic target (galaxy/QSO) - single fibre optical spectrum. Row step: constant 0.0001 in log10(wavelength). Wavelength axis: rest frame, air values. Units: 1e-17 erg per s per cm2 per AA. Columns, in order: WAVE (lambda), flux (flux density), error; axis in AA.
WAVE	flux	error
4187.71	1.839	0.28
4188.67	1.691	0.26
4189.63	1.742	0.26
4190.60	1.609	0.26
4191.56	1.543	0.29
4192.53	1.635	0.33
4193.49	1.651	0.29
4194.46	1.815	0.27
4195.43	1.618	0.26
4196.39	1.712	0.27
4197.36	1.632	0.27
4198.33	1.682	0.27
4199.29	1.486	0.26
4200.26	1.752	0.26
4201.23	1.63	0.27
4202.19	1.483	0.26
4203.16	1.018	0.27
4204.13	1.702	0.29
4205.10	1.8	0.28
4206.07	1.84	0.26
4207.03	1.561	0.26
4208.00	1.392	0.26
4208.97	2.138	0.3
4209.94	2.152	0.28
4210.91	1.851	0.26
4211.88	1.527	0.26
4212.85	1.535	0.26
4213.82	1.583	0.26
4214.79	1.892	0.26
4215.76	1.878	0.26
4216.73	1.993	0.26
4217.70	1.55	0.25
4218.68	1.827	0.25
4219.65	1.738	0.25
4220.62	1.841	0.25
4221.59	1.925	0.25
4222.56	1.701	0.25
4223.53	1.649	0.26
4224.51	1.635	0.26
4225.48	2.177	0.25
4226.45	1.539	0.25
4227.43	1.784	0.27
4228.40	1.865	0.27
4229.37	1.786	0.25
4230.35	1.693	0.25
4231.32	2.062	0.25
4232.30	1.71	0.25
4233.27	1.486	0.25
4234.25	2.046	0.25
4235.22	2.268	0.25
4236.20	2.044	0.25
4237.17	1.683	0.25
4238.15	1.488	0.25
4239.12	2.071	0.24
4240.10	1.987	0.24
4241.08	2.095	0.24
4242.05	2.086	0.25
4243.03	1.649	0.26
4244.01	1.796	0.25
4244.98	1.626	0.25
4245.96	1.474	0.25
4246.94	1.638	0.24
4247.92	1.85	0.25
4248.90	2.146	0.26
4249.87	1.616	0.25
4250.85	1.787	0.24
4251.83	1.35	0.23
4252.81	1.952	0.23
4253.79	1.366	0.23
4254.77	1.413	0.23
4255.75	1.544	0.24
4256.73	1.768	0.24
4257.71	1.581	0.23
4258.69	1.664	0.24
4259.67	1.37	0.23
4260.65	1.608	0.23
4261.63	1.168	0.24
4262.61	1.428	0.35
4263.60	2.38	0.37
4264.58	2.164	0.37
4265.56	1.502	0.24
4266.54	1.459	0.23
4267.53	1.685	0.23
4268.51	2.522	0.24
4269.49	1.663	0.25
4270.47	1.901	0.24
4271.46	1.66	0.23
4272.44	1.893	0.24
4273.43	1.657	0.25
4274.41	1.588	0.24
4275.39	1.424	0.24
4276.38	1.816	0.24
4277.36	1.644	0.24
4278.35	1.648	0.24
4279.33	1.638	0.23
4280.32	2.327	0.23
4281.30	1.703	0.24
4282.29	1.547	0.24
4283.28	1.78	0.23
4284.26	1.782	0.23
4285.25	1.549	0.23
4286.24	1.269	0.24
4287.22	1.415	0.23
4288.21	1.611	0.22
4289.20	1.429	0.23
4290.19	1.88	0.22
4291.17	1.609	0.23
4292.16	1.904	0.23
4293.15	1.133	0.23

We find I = -1.7 AA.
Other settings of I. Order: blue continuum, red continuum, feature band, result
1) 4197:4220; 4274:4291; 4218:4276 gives -2.9 AA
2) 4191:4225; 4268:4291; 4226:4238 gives -0.9 AA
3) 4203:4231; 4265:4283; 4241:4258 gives 0.5 AA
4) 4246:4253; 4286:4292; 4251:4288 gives -0.5 AA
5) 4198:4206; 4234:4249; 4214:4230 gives -0.7 AA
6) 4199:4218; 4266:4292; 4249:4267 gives 0.7 AA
